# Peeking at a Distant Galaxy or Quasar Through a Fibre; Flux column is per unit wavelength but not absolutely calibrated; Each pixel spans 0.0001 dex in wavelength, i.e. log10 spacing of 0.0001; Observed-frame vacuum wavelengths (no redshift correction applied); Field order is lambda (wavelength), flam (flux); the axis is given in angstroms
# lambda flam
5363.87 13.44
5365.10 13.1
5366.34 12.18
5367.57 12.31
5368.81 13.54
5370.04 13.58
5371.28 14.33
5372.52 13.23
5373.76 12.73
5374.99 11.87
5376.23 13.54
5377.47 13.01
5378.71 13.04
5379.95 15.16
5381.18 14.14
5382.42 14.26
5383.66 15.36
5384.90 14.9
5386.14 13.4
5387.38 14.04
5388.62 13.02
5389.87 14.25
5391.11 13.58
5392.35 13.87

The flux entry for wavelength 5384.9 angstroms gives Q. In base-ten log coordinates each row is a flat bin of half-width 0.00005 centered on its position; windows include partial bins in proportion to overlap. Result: 14.9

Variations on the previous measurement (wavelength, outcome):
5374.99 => 11.87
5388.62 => 13.02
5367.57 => 12.31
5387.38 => 14.04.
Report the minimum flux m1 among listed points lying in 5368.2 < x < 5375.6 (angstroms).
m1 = 11.87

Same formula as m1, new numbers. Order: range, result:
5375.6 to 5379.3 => 13.01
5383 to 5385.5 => 14.9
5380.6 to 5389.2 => 13.02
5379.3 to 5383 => 14.14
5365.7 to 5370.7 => 12.18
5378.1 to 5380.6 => 13.04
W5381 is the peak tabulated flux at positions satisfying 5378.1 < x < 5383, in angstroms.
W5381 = 15.16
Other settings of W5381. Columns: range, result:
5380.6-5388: 15.36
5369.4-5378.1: 14.33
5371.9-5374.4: 13.23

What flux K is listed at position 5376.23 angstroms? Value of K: 13.54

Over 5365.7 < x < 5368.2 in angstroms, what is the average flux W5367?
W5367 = 12.2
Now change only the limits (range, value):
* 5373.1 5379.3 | 12.8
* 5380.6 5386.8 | 14.4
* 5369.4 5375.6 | 13.2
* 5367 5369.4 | 12.9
